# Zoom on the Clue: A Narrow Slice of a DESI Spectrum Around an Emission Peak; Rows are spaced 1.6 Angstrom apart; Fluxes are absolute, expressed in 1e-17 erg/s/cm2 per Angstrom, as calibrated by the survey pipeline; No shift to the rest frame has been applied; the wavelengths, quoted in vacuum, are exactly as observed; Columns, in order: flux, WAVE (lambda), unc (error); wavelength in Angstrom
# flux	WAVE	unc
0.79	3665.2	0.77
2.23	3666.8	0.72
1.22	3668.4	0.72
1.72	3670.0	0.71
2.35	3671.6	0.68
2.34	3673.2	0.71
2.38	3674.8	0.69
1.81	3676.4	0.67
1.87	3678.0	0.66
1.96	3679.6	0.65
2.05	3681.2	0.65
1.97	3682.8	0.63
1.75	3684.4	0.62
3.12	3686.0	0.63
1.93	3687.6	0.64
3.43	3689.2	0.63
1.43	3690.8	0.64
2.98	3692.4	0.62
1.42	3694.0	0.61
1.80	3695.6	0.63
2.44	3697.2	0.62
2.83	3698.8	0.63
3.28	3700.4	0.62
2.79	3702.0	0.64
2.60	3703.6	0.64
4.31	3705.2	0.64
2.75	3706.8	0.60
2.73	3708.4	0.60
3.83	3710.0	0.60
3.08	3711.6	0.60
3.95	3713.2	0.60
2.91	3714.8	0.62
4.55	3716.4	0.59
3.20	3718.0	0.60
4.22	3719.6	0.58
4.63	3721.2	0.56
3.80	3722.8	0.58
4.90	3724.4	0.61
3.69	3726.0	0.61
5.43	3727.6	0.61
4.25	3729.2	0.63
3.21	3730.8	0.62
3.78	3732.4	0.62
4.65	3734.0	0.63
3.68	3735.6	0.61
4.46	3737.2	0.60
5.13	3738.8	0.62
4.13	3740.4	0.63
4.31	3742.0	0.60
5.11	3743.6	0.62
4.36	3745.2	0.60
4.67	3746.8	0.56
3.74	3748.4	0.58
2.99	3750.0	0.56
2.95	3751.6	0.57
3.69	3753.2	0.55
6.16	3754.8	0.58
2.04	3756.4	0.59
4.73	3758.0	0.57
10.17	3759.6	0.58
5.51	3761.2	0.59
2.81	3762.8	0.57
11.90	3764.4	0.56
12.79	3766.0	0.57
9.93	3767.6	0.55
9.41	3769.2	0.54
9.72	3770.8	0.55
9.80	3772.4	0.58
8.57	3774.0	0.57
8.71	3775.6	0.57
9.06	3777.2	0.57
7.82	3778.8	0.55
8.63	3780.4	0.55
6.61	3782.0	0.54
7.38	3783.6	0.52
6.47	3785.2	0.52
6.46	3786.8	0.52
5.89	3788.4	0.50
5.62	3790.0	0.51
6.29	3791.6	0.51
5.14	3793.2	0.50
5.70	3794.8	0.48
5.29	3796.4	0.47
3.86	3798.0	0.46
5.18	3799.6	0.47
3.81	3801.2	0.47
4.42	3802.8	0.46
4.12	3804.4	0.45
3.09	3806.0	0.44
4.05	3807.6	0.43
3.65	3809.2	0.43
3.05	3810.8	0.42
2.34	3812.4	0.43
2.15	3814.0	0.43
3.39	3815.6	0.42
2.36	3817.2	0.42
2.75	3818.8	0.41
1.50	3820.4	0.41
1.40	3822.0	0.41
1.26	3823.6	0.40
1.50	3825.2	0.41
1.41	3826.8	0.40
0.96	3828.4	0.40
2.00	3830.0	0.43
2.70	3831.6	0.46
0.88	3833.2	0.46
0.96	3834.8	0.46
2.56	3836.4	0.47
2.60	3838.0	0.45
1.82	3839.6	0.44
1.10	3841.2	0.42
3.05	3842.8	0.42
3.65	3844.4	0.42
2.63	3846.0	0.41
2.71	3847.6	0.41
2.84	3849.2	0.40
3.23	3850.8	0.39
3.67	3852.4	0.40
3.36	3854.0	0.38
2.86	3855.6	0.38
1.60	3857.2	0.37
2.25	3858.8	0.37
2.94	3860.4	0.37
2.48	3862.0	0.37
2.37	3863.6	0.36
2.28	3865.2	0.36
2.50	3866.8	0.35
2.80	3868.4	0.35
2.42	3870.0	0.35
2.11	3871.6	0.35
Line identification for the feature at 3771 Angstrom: Ly-alpha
